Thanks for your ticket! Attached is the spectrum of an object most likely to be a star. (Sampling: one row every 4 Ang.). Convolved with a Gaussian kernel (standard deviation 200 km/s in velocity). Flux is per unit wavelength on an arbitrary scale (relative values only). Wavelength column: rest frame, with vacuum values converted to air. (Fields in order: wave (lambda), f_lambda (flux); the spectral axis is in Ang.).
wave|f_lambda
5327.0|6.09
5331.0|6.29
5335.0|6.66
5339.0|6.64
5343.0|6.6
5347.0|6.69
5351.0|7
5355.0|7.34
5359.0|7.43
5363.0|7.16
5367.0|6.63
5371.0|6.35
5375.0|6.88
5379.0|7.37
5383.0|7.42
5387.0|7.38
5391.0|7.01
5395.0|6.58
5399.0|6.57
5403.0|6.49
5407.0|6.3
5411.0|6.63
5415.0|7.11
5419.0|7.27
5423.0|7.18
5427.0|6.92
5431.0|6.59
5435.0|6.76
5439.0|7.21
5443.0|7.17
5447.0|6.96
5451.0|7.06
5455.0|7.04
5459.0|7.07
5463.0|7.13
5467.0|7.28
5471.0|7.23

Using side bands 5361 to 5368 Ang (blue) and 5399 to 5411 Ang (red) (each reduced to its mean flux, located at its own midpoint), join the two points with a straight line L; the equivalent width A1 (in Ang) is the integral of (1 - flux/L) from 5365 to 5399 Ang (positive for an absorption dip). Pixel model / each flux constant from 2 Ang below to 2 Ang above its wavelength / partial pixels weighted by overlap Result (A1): -1.0 Ang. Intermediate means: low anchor 6.93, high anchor 6.46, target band 6.93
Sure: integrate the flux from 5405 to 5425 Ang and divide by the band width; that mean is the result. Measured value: 6.9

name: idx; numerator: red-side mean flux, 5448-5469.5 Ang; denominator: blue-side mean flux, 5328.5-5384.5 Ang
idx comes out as 1.03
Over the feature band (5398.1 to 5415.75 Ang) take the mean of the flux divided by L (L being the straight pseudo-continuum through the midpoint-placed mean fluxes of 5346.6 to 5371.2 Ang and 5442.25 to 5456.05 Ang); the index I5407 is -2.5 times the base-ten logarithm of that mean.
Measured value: 0.07 mag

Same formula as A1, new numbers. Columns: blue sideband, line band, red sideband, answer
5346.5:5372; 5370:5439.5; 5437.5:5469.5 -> 1.5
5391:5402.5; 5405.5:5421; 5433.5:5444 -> -0.1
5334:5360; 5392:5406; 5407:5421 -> 0.7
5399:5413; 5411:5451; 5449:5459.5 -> -1.3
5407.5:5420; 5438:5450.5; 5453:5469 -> -0.1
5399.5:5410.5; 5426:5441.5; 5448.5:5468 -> -0.2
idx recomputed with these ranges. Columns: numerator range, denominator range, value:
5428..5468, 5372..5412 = 1.02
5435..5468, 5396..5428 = 1.04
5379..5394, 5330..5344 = 1.10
